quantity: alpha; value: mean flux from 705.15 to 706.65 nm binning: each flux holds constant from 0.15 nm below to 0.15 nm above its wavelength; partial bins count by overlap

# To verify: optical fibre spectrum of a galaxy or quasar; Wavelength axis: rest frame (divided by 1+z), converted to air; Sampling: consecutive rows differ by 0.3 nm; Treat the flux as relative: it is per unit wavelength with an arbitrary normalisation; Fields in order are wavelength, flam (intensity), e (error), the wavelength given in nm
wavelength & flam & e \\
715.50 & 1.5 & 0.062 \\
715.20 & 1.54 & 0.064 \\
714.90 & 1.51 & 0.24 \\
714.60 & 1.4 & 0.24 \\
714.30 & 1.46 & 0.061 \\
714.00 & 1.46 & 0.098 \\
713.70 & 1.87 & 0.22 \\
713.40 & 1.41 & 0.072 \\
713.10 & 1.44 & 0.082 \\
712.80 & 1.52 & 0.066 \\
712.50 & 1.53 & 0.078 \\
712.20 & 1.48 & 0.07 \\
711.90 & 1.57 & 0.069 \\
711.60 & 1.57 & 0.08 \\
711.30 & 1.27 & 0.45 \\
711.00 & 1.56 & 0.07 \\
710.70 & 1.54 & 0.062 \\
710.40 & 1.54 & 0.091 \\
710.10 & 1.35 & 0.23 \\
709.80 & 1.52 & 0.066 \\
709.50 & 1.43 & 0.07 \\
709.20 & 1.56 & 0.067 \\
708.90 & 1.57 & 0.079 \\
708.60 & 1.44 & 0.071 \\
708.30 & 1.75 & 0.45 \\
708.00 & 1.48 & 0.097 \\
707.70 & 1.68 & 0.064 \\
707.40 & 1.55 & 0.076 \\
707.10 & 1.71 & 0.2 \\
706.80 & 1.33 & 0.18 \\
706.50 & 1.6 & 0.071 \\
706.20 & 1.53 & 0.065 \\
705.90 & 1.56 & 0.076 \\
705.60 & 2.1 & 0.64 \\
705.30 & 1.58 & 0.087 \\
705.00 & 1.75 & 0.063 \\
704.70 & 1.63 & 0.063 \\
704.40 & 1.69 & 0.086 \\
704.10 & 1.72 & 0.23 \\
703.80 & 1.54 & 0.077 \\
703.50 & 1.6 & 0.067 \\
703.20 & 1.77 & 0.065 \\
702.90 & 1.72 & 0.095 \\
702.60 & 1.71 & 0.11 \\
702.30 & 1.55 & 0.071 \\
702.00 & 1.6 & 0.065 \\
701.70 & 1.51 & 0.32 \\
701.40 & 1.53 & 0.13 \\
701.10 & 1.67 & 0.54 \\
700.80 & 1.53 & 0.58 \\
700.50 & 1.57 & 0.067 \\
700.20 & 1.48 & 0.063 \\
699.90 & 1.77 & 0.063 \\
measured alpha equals 1.67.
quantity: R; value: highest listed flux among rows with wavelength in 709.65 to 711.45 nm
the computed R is 1.56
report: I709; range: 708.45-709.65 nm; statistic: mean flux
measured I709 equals 1.5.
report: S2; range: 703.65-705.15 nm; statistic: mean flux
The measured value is 1.67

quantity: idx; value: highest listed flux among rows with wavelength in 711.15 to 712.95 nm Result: 1.57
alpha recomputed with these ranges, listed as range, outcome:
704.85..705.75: 1.81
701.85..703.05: 1.65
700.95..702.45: 1.57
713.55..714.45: 1.6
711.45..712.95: 1.53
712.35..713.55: 1.48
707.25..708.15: 1.57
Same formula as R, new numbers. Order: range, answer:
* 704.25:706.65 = 2.1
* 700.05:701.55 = 1.67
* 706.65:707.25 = 1.71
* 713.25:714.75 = 1.87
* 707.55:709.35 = 1.75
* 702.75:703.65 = 1.77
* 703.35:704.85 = 1.72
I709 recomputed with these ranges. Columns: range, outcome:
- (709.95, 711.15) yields 1.5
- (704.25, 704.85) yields 1.66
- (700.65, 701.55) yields 1.58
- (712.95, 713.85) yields 1.57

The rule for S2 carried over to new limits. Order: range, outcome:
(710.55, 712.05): 1.5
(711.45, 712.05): 1.57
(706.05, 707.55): 1.54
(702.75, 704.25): 1.67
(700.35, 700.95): 1.55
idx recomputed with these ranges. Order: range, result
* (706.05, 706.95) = 1.6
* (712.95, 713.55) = 1.44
